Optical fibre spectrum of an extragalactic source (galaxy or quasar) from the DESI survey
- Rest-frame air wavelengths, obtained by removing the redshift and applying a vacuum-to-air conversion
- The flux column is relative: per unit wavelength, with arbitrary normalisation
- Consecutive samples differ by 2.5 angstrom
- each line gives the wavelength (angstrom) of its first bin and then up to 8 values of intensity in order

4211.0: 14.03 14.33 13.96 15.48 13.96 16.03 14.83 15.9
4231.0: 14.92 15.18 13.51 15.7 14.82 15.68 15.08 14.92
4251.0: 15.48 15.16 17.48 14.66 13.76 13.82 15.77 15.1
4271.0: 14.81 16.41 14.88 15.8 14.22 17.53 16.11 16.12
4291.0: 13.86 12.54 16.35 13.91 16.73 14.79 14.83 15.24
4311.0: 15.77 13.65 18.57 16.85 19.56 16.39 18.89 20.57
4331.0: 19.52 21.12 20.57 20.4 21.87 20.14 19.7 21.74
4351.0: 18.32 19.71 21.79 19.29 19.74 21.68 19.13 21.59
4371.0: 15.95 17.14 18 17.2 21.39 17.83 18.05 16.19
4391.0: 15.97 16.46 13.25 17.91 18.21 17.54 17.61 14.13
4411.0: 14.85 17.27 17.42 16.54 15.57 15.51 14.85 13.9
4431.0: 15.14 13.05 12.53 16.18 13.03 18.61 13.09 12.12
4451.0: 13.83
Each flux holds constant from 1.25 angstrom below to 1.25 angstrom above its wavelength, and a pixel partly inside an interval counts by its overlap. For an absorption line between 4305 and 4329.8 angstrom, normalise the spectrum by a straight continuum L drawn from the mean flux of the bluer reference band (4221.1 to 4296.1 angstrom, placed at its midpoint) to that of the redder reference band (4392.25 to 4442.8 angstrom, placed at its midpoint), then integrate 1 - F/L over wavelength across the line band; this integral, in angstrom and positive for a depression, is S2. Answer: -2.80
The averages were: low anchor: 15.2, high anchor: 15.6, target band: 17.1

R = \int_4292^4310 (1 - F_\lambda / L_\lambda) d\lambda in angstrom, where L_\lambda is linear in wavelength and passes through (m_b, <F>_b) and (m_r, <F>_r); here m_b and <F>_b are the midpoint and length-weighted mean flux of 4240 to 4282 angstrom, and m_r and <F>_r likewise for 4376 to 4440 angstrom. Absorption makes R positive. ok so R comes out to 0.6 angstrom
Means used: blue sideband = 15.2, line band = 14.9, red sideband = 16.2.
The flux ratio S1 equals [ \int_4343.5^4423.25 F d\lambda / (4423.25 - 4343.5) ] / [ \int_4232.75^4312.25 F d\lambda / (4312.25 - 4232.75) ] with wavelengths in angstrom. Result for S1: 1.18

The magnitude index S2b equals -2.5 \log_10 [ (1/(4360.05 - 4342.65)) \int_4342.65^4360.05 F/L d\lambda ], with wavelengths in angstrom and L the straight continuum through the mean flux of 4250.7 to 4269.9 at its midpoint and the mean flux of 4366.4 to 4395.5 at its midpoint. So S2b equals -0.18 mag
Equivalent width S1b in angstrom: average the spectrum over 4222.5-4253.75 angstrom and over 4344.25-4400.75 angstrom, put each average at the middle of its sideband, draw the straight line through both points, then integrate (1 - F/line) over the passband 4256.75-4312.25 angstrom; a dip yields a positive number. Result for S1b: 4.0 angstrom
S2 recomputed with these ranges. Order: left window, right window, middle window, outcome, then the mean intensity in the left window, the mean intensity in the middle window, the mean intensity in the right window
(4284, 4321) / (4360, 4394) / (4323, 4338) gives -2.8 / 15.6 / 19.7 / 18.3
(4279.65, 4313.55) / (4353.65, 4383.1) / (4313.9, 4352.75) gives -4.9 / 15.2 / 19.5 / 19.3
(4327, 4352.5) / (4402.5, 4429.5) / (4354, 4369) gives -1.1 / 20.4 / 20.4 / 15.9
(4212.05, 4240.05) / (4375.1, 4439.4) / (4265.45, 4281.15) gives -0.1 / 14.9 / 15.3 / 16.2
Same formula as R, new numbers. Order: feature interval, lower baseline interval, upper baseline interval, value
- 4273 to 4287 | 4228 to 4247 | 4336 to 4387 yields 0.7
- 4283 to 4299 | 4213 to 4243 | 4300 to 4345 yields 1.8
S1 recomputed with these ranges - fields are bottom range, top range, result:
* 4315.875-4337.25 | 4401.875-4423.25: 0.85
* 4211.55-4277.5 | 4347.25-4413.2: 1.20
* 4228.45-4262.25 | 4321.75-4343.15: 1.32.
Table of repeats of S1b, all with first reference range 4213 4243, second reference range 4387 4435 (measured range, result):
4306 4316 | 0.00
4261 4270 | 0.22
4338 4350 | -4.05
